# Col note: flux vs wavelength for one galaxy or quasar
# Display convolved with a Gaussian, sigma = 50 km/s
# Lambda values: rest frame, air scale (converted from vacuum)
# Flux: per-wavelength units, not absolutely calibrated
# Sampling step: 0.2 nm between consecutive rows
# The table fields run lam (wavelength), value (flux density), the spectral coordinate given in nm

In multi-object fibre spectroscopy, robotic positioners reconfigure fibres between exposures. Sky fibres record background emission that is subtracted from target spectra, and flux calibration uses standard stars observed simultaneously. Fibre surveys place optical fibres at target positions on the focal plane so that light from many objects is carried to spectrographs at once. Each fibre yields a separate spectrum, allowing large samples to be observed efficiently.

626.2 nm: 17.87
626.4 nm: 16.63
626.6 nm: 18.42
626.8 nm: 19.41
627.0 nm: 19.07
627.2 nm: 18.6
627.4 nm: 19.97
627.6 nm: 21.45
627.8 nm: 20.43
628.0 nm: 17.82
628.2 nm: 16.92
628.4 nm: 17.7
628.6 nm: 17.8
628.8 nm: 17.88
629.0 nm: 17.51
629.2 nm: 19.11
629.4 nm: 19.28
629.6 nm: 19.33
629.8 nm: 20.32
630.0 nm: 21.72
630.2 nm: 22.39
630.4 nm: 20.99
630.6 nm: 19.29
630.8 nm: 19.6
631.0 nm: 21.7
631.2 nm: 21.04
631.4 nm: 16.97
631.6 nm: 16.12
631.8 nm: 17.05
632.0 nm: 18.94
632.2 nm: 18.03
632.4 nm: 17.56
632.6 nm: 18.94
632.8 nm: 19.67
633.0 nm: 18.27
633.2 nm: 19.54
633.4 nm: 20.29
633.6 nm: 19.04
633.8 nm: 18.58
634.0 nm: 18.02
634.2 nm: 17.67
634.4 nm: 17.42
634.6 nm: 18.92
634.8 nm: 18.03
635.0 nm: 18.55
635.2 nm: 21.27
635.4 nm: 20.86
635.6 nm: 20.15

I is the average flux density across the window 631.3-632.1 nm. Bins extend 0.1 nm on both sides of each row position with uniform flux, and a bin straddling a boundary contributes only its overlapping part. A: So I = 17.3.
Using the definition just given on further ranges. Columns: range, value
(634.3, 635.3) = 18.8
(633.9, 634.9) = 18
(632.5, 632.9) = 19.3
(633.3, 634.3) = 18.7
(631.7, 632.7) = 18.1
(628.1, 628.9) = 17.6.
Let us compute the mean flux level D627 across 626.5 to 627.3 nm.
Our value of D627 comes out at 18.9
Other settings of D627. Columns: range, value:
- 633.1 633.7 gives 19.6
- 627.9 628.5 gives 17.5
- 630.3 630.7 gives 20.1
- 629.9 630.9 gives 20.8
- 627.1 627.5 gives 19.3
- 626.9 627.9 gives 19.9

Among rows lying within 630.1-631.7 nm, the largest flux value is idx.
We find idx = 22.39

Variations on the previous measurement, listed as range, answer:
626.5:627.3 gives 19.41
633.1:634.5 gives 20.29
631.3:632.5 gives 18.94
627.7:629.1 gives 20.43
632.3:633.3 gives 19.67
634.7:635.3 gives 21.27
